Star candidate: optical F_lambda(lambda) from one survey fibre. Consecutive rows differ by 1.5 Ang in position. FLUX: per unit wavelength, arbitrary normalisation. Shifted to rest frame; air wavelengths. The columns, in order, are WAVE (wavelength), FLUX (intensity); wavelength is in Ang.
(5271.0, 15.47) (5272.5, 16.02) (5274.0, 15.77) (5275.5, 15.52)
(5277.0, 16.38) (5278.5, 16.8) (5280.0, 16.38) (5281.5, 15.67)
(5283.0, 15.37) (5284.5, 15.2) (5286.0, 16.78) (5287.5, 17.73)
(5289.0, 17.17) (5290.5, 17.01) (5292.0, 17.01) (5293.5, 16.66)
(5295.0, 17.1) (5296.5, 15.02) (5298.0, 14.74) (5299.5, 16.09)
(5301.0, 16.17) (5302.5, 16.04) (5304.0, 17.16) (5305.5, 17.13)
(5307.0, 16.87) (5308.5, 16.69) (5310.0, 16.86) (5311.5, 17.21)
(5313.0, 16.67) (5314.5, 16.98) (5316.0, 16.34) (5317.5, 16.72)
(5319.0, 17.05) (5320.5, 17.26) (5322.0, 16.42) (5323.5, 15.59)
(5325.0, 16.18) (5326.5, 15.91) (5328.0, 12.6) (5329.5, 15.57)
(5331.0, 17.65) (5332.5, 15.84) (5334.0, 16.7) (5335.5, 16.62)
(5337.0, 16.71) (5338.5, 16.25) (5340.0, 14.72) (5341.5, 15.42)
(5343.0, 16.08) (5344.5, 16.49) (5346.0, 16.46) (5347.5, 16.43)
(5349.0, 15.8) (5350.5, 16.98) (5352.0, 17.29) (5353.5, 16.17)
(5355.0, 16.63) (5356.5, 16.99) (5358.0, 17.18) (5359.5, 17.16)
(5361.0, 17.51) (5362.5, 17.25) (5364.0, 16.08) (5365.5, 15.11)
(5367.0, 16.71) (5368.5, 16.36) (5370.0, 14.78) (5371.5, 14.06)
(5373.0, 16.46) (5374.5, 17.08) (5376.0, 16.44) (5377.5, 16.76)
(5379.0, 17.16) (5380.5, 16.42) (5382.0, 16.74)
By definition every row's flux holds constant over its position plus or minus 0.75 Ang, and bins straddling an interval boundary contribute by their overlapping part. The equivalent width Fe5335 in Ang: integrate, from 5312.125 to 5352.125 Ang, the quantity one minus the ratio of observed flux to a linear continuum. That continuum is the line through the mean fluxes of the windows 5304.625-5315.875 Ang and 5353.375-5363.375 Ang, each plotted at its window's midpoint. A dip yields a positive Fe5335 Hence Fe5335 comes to 1.68 Ang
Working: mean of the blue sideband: 16.9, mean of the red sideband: 17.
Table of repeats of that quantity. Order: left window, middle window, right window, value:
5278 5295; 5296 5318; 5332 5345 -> -0.13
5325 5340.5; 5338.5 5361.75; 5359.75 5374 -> -0.70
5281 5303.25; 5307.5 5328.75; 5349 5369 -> 0.13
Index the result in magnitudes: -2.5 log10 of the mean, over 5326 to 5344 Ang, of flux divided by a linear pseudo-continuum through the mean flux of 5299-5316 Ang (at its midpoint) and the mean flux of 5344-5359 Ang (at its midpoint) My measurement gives 0.06 mag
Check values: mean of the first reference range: 16.7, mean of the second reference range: 16.7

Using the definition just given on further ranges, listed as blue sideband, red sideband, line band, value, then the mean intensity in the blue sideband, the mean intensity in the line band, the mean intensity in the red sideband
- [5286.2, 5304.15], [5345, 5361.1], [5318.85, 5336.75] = 0.04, 16.5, 16.1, 16.7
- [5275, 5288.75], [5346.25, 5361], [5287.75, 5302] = 0.00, 16.3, 16.4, 16.8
